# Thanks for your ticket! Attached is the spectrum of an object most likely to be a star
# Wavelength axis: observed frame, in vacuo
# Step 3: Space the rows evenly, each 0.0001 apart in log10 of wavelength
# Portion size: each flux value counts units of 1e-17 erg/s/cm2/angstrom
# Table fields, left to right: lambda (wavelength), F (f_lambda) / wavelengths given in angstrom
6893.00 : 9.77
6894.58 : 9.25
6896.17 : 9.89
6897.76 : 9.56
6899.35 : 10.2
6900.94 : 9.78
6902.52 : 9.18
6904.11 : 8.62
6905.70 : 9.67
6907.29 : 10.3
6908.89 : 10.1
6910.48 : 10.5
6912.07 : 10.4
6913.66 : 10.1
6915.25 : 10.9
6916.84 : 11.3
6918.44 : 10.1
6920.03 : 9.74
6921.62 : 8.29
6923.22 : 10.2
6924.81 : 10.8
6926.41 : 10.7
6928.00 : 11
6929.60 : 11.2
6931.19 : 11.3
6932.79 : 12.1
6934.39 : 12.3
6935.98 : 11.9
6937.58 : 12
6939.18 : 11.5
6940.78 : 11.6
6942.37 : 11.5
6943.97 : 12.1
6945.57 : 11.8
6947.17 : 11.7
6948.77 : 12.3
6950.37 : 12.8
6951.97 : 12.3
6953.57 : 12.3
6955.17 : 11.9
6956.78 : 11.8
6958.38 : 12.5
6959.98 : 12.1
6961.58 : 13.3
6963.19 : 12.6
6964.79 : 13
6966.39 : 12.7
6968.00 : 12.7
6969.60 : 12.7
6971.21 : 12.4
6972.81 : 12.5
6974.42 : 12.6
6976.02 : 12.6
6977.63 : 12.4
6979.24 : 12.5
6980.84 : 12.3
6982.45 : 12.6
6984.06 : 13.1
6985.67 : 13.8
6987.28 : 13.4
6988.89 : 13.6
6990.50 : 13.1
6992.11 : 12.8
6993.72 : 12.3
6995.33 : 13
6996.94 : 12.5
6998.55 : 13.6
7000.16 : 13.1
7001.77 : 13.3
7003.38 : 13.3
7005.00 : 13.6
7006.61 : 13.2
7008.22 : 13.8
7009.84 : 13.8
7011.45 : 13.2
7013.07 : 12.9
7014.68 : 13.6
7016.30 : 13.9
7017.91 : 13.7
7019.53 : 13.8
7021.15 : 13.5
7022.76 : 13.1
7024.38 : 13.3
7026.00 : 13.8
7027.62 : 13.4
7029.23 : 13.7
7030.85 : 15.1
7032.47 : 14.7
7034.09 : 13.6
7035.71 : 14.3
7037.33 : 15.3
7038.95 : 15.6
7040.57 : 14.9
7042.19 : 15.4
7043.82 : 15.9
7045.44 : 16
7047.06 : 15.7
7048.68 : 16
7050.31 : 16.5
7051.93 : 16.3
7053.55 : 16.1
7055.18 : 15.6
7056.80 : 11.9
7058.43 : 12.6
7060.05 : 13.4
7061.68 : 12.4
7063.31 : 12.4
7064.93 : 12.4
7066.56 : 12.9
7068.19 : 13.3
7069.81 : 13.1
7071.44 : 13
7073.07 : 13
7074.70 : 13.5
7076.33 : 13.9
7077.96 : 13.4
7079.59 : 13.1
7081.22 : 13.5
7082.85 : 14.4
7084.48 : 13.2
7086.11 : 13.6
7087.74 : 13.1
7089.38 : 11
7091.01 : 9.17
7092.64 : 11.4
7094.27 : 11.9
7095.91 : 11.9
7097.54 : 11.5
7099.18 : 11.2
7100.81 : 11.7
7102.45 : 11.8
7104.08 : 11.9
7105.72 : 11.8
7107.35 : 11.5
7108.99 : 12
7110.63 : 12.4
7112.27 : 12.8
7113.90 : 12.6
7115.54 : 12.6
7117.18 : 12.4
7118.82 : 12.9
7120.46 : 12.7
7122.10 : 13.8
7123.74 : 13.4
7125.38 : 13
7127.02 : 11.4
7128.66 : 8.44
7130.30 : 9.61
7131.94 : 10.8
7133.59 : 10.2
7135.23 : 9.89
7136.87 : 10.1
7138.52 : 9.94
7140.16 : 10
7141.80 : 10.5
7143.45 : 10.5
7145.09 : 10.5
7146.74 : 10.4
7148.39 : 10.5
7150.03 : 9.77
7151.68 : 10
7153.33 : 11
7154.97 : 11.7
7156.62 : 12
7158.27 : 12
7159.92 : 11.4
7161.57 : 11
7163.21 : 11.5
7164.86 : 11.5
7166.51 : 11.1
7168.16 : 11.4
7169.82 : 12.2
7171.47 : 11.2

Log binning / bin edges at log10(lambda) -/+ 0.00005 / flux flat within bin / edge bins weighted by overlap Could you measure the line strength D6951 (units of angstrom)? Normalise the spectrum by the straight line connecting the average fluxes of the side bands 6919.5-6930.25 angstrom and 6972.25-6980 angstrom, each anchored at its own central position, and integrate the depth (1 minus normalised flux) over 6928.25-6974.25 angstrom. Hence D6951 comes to -3.03 angstrom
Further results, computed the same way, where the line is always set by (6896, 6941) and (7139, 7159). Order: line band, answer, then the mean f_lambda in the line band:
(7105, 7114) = -1.2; 12.2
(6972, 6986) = -2.8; 12.7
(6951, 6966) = -2.7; 12.4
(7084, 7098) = -1.5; 11.8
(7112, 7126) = -2.9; 12.9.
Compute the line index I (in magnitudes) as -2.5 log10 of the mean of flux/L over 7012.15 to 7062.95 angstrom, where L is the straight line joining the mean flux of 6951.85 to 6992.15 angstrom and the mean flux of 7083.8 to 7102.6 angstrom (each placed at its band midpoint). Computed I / -0.179 mag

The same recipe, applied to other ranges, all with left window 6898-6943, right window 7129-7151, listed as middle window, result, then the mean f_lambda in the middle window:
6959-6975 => -0.20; 12.7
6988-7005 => -0.24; 13.1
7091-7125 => -0.19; 12.1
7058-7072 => -0.24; 12.8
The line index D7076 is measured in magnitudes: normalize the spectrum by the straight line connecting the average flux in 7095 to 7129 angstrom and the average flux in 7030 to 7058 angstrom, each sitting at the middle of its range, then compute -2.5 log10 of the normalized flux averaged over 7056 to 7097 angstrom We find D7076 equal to 0.08 mag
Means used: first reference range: 15.2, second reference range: 12.1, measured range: 12.7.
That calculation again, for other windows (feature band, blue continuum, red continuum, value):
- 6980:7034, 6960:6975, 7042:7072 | 0.00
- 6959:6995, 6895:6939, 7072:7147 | -0.17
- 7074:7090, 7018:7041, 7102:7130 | -0.03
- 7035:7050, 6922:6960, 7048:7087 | -0.16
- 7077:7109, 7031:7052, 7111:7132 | 0.09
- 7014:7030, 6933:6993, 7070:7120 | -0.10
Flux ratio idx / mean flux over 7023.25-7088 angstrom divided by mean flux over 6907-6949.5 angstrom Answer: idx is 1.28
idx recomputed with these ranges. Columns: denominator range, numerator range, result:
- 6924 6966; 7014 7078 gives 1.18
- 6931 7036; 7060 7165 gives 0.92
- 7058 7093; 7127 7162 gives 0.82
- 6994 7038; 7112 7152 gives 0.82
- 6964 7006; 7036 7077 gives 1.11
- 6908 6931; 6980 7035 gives 1.29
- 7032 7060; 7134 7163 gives 0.71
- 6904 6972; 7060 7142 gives 1.05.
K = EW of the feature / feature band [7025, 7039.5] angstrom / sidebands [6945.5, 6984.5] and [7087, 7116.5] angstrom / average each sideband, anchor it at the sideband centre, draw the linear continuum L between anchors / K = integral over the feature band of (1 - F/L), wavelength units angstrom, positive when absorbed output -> -2.7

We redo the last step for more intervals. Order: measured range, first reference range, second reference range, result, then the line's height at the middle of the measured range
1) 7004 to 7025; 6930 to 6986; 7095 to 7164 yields -2.62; 12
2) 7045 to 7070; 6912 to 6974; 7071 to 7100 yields -3.64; 12.4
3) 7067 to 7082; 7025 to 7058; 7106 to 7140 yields 0.32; 13.6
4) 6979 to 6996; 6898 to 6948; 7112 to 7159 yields -3.28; 10.9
